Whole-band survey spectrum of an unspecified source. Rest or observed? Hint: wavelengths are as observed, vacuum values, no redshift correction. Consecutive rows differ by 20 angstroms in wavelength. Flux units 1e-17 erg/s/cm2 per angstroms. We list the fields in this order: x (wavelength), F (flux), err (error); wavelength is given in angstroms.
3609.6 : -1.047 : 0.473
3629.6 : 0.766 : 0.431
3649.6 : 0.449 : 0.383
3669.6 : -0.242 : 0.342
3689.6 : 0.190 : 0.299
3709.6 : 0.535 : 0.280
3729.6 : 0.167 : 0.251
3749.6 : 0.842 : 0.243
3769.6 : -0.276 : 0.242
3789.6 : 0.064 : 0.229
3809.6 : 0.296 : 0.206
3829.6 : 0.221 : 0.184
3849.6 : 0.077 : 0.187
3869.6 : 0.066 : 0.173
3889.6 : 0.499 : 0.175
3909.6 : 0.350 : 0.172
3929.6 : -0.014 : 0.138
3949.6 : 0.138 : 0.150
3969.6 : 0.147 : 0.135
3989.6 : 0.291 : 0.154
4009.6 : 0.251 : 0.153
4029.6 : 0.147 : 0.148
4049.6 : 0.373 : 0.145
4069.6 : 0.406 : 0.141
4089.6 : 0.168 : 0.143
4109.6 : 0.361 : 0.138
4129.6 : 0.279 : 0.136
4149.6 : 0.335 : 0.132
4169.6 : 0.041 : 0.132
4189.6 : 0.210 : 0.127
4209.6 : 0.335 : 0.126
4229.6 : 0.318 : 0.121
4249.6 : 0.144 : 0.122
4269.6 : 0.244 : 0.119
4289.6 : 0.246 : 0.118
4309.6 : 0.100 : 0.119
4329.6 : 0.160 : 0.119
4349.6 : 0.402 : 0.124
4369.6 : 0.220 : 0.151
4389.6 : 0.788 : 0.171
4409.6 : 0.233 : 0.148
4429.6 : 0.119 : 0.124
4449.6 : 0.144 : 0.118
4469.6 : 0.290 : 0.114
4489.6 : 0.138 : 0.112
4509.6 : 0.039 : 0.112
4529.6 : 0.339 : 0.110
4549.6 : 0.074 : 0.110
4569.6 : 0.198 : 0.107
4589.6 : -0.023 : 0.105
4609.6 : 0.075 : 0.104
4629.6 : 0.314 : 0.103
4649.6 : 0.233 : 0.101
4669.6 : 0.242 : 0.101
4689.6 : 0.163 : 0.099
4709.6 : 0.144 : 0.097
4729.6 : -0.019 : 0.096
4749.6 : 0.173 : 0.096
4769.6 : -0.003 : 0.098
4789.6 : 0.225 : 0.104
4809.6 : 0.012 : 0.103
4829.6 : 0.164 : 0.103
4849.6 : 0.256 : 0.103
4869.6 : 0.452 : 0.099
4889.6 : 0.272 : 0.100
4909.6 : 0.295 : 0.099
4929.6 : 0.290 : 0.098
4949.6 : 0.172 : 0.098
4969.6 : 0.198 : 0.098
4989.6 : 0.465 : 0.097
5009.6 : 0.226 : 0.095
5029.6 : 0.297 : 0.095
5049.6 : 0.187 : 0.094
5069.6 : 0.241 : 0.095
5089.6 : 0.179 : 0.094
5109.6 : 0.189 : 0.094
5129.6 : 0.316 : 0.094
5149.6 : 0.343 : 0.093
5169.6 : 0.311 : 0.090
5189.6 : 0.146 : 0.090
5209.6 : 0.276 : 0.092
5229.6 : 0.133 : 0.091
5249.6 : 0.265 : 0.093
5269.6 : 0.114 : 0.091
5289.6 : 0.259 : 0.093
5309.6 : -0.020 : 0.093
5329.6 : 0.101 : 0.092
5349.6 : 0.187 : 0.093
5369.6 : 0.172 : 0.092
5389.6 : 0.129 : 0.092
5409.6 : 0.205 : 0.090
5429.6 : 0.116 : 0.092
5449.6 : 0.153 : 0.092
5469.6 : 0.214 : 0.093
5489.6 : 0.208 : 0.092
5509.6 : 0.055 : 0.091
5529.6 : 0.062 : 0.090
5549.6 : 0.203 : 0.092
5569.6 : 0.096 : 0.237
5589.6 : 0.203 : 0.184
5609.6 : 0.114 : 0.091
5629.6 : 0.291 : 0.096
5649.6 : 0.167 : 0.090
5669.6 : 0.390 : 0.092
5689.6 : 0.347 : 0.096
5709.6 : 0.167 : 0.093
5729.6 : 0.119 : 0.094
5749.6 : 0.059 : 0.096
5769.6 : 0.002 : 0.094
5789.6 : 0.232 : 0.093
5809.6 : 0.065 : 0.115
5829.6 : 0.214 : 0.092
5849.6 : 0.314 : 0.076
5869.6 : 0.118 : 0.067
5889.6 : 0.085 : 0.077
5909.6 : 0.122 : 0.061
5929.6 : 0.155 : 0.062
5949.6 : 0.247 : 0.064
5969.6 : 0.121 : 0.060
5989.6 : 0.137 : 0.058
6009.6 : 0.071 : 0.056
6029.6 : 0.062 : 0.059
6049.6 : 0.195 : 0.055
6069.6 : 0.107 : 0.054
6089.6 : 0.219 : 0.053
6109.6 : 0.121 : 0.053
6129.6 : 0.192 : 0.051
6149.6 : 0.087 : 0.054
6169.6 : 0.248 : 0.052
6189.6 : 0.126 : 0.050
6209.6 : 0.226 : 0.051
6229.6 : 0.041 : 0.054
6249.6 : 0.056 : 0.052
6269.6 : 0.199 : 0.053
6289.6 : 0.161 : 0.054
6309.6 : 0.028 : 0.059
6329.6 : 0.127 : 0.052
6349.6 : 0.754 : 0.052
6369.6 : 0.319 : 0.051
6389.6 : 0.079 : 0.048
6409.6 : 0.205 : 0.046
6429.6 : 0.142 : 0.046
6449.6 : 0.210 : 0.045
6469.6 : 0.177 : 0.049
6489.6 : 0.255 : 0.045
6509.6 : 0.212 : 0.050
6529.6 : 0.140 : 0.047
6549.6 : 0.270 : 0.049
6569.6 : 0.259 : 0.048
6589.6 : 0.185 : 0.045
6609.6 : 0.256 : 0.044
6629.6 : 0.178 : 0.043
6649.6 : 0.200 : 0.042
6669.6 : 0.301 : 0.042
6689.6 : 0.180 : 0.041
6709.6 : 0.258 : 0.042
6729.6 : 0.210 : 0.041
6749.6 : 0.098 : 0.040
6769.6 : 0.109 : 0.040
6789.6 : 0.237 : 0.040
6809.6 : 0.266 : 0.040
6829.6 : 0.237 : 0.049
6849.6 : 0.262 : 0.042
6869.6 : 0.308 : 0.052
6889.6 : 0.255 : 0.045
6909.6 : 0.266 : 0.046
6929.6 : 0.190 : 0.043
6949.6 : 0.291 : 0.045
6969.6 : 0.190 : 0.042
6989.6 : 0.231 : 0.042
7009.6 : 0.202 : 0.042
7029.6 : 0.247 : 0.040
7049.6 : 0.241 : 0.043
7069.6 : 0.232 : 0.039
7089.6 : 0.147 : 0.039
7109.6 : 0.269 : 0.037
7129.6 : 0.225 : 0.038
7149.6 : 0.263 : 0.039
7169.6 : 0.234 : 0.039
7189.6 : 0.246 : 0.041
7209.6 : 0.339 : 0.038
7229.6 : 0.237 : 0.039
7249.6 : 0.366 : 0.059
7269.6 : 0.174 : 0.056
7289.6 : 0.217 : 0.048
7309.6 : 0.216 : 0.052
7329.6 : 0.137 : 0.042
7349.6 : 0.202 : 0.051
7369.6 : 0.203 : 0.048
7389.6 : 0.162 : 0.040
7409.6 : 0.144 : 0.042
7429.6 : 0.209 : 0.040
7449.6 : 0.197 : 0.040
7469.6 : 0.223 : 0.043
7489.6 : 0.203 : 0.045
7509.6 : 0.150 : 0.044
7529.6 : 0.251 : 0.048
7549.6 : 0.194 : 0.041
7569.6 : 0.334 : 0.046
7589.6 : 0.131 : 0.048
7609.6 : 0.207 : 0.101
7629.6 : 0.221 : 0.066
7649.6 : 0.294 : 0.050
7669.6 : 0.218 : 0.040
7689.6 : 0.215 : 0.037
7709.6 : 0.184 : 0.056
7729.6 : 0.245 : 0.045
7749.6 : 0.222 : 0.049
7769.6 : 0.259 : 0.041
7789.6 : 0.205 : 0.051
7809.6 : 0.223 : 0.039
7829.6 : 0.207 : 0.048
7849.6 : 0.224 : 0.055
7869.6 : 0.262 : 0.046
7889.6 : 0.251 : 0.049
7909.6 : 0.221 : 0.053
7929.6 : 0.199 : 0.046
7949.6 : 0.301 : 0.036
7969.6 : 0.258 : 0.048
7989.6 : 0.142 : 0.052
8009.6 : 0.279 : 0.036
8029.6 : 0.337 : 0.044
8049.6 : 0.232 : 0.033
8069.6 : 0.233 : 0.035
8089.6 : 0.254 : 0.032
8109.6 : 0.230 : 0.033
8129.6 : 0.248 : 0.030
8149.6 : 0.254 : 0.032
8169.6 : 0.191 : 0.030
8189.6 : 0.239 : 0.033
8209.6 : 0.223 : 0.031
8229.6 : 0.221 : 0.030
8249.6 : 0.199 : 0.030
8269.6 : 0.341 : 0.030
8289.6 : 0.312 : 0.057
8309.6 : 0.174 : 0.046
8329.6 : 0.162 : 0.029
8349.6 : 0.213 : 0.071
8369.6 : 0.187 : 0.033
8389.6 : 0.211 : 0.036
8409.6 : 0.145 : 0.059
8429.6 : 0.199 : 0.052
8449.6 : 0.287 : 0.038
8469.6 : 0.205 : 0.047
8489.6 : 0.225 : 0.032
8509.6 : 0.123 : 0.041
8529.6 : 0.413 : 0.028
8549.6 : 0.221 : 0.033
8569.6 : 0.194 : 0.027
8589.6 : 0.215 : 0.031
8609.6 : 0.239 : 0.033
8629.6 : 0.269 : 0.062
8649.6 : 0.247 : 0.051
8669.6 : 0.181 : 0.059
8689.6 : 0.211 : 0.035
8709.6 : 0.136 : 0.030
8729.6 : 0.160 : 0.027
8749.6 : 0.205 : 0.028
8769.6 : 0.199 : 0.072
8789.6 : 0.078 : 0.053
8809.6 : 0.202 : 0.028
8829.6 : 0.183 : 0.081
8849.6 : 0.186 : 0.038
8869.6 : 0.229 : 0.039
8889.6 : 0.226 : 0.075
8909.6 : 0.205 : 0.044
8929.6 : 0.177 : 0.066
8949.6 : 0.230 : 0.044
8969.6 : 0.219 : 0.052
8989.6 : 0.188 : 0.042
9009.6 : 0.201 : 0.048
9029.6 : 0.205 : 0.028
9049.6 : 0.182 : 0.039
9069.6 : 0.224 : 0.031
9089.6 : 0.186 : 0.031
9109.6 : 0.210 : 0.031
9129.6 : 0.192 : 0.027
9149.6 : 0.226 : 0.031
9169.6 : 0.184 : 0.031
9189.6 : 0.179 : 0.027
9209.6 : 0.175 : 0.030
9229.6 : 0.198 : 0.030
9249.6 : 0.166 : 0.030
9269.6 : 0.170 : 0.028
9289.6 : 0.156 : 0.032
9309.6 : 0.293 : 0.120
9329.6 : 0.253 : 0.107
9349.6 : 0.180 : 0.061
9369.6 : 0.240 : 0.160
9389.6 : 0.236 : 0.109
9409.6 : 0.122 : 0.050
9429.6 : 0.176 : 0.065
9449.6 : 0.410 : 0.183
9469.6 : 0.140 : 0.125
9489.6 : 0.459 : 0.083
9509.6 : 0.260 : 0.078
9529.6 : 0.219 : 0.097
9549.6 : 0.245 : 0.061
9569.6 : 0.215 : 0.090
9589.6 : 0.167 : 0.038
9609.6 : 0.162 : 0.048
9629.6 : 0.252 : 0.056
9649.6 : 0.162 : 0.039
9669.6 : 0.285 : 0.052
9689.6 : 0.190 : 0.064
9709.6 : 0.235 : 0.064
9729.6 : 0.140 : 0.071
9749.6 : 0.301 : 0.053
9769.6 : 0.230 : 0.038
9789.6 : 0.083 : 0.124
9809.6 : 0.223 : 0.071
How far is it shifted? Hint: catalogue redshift 0.703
